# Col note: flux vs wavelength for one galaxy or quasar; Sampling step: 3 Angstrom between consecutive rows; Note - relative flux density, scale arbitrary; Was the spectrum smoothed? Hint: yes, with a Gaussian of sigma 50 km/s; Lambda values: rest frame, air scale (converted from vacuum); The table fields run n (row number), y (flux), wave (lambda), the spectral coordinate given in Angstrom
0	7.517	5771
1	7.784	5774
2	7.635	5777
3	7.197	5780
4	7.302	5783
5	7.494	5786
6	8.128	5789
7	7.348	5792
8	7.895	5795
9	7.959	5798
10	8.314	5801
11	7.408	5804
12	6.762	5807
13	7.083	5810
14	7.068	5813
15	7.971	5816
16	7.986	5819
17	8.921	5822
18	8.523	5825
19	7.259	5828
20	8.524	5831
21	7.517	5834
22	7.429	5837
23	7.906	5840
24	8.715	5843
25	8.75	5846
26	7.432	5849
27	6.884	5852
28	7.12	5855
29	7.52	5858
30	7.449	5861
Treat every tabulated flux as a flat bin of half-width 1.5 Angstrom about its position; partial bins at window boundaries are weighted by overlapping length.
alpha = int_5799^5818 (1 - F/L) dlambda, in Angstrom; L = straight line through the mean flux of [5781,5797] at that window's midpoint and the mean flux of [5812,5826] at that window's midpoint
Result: 1.1 Angstrom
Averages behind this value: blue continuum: 7.63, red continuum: 8.12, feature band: 7.46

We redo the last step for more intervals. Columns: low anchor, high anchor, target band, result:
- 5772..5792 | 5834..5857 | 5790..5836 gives -0.7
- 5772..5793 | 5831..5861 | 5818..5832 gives -1.0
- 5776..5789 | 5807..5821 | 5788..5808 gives -0.6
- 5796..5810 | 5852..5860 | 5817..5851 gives -3.2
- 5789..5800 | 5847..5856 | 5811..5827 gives -1.0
